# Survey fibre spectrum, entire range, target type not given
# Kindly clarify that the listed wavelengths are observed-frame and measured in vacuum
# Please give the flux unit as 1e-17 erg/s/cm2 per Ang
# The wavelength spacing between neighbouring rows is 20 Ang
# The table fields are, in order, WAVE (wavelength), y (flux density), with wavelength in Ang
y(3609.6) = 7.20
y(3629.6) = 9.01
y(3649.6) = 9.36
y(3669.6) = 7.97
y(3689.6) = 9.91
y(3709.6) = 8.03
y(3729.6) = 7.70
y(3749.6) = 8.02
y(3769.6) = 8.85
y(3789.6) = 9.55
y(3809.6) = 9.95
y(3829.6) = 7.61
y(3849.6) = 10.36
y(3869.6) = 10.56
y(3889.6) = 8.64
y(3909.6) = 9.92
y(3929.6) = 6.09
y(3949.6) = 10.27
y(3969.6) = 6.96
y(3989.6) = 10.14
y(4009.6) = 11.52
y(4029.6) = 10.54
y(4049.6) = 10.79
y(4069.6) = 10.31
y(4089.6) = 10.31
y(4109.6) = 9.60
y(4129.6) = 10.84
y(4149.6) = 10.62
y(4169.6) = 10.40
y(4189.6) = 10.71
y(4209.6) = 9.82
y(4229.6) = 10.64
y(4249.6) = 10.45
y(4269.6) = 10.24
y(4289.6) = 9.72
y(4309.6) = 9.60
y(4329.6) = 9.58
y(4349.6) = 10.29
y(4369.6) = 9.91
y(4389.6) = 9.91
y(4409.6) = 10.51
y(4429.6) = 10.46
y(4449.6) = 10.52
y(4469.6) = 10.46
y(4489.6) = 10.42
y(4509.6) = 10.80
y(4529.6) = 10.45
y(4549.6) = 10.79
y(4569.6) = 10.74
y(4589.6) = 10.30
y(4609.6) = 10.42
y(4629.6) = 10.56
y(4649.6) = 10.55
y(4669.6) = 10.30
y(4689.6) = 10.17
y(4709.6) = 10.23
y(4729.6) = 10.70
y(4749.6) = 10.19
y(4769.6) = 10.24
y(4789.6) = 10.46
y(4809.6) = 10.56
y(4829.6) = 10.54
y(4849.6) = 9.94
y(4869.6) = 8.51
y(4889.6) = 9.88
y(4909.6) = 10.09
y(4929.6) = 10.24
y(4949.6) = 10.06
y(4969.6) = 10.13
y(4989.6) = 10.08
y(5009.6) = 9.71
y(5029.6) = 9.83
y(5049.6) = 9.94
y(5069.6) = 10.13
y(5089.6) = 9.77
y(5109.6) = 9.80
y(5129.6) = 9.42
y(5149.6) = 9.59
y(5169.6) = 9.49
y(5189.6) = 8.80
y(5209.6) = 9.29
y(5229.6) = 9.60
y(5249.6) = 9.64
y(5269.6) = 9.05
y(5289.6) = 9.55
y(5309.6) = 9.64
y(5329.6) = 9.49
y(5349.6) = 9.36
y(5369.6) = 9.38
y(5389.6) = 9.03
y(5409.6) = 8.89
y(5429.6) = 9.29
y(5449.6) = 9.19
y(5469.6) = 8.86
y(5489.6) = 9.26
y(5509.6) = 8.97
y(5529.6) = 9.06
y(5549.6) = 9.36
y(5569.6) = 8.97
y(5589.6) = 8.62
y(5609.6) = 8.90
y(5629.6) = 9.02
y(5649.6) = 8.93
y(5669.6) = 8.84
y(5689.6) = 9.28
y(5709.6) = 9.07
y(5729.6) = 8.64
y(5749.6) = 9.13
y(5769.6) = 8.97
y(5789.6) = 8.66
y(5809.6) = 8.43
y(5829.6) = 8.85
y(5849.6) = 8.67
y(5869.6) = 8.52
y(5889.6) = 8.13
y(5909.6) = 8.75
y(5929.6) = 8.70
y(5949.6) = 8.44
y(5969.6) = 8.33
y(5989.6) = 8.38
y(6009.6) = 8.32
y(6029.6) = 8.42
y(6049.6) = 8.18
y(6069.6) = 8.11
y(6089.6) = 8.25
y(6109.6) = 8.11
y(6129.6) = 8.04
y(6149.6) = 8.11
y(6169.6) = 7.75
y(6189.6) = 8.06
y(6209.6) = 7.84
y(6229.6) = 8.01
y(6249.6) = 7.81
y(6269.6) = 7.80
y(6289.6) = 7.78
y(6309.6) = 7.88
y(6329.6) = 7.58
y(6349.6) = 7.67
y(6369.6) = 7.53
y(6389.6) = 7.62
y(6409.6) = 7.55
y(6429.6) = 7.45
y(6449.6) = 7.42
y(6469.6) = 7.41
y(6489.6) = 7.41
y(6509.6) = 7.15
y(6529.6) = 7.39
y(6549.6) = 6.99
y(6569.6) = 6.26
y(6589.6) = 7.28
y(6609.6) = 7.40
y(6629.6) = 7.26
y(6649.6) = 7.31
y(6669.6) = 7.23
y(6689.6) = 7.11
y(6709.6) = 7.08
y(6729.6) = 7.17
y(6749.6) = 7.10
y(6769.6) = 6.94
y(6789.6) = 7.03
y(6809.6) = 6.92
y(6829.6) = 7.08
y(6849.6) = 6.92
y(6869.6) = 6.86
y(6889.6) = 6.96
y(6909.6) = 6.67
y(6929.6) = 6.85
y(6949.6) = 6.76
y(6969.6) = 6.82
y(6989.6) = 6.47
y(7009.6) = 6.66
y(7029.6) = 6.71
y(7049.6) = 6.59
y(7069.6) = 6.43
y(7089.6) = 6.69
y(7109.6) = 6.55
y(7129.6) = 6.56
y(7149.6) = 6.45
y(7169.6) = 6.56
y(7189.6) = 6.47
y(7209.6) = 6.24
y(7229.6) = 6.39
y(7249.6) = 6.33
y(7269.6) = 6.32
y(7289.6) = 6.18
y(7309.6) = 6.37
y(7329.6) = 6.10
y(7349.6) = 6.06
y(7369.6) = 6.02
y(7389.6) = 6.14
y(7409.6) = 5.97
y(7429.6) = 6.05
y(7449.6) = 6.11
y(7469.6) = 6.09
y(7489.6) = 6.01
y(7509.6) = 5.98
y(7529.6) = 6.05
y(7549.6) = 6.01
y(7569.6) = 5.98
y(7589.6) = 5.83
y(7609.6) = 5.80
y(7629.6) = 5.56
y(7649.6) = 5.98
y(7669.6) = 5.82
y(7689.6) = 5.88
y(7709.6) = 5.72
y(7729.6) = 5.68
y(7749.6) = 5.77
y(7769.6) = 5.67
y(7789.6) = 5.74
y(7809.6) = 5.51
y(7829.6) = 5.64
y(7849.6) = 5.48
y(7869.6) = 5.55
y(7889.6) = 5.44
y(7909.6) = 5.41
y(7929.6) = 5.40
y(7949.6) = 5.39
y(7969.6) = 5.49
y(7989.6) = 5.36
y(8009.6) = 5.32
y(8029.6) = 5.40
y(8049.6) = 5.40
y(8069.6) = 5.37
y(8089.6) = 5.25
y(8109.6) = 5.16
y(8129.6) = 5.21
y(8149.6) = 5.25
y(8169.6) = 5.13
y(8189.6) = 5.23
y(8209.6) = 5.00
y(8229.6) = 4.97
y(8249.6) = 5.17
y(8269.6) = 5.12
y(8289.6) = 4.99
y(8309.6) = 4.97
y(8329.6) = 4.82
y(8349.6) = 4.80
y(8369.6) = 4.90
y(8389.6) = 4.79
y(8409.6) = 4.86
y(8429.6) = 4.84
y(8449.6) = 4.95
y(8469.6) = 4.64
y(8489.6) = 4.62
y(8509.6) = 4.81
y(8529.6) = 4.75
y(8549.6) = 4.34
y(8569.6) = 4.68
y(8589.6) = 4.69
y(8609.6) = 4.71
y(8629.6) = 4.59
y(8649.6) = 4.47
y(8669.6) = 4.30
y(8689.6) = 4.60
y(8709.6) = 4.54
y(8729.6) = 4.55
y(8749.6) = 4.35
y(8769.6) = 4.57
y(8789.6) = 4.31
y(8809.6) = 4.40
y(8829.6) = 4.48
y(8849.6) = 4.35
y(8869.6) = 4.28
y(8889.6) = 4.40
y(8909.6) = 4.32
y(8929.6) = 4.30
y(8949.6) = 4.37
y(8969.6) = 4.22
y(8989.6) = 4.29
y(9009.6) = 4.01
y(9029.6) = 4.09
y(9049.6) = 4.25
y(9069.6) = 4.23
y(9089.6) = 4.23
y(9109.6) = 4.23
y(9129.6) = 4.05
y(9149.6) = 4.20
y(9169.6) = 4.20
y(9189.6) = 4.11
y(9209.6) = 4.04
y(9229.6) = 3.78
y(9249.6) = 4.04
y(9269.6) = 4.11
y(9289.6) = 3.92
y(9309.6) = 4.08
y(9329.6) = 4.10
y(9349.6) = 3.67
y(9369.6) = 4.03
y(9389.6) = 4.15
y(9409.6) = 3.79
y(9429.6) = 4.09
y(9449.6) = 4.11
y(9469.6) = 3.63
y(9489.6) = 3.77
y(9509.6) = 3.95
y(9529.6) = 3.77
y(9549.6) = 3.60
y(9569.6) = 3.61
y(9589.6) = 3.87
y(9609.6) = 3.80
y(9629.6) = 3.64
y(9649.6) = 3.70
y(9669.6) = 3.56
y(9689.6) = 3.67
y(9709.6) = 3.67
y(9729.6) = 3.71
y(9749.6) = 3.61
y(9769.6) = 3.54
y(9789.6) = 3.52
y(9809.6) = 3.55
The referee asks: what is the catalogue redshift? 0.000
